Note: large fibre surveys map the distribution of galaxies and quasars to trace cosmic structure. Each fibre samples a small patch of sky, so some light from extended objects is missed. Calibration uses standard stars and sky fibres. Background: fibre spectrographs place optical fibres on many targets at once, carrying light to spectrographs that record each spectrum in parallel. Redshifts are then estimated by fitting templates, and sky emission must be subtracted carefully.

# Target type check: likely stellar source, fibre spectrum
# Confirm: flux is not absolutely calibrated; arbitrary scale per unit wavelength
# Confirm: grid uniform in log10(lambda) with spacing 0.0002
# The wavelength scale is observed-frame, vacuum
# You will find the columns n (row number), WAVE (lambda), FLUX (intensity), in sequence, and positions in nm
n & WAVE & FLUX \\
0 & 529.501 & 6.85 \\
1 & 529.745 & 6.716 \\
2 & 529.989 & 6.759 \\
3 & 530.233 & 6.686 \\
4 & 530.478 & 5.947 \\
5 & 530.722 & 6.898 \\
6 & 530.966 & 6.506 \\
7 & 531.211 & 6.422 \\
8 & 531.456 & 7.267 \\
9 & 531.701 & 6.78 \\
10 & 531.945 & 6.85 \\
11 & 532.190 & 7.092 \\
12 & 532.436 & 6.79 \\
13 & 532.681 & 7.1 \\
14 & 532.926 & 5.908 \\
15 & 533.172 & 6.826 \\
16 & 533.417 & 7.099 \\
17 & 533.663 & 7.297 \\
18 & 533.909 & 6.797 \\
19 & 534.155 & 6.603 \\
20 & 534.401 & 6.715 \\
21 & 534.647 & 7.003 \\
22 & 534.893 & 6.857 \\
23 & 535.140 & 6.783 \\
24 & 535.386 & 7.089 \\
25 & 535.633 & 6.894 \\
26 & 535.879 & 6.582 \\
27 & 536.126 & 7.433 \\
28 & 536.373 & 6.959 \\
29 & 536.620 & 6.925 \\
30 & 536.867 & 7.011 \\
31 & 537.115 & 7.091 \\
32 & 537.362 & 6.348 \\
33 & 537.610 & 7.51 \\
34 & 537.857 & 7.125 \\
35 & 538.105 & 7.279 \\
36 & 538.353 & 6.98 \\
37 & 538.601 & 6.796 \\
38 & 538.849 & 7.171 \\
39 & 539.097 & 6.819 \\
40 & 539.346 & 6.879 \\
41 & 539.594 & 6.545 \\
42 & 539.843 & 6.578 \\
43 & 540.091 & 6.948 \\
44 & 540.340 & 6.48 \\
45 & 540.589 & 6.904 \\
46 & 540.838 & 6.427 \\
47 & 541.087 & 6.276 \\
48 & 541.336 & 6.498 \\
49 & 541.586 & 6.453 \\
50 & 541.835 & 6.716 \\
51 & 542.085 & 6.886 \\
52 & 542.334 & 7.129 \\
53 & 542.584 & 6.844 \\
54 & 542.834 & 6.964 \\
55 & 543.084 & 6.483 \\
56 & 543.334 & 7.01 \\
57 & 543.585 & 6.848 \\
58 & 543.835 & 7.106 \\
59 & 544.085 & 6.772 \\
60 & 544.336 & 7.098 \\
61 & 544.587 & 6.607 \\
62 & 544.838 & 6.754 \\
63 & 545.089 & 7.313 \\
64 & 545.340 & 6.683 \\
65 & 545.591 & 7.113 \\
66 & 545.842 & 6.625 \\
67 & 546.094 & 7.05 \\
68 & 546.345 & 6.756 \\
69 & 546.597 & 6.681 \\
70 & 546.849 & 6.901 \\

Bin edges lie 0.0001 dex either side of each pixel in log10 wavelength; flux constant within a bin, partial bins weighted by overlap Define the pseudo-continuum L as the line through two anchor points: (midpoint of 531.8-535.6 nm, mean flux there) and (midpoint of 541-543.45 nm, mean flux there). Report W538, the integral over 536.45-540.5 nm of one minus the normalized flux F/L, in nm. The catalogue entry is -0.071 nm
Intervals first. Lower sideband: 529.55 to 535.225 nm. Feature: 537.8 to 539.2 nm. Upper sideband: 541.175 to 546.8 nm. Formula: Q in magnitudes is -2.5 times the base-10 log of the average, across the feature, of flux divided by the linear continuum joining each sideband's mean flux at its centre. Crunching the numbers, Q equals -0.04 mag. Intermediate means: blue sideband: 6.77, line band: 7.03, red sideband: 6.83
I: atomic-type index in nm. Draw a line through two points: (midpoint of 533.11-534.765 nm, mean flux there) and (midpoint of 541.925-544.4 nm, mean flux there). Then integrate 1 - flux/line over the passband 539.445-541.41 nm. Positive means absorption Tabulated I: 0.09 nm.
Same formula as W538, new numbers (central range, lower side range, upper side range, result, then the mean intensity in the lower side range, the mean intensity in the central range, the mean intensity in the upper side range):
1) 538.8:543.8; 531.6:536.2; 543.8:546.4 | 0.10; 6.86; 6.74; 6.9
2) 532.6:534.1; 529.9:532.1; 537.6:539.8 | -0.01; 6.69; 6.82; 6.97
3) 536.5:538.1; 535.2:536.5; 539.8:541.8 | -0.04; 6.98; 7.02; 6.58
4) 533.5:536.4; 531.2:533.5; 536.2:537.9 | 0.00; 6.83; 6.92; 7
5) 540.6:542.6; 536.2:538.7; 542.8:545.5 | 0.08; 7.01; 6.66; 6.88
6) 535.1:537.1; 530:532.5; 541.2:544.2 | -0.06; 6.72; 6.97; 6.81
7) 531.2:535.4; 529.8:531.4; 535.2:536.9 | -0.05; 6.57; 6.85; 6.98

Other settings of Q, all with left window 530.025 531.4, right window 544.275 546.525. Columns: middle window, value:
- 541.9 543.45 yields -0.010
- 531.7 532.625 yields -0.054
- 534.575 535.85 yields -0.041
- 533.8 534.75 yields -0.024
